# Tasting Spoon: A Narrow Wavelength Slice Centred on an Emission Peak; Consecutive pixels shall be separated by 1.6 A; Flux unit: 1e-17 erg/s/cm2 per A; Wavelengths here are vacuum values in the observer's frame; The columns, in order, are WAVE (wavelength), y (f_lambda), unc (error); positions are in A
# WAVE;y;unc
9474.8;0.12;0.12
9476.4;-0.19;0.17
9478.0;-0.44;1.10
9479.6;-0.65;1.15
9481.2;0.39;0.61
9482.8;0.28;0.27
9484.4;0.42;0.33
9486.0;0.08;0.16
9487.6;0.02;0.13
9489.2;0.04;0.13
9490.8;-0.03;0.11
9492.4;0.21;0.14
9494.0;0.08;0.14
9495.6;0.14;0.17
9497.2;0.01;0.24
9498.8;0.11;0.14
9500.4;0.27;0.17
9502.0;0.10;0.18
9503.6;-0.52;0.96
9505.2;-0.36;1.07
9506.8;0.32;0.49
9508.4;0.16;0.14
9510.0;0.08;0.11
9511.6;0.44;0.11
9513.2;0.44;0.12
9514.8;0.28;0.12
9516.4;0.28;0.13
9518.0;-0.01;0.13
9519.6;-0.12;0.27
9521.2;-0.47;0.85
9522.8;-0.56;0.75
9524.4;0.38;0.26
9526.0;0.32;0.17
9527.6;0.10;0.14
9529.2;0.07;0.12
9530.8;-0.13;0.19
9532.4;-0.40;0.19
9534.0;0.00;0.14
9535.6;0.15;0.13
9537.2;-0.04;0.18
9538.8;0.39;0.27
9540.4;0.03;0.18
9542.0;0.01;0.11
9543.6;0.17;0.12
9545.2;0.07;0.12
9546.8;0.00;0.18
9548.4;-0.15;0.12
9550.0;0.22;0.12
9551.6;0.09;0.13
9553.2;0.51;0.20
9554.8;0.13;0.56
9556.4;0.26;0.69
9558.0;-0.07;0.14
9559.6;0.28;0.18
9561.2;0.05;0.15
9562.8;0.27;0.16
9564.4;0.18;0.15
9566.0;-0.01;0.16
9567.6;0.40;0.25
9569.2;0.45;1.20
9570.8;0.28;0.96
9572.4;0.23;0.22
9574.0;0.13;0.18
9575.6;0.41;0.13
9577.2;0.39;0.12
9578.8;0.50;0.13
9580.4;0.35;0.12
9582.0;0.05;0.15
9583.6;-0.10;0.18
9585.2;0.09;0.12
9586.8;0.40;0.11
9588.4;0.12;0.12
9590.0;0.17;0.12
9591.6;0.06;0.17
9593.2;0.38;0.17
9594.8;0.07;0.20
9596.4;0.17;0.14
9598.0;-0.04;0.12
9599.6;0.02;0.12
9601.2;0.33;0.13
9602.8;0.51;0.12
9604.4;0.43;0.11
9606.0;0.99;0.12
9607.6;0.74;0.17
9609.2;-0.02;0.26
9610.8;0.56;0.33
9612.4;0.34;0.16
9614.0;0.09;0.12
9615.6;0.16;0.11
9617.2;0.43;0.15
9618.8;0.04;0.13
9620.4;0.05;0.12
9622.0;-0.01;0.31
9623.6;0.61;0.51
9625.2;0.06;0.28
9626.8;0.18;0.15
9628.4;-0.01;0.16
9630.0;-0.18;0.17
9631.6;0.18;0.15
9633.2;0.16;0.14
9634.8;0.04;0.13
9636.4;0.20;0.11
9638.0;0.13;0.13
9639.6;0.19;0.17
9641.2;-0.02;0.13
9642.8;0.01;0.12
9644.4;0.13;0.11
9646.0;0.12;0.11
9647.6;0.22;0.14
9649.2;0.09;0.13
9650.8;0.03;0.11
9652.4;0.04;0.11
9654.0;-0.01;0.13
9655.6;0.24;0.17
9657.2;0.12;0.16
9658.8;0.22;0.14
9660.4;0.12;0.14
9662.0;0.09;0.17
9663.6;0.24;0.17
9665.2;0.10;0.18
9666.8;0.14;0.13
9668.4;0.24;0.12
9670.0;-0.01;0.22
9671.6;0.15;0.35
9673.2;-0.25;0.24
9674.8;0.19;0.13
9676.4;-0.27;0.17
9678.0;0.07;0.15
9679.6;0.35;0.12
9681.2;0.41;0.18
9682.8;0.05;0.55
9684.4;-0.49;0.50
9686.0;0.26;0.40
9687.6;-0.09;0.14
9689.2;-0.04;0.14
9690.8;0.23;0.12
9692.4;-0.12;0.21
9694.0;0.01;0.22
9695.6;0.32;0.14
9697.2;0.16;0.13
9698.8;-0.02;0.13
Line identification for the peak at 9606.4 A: [O III] 5007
